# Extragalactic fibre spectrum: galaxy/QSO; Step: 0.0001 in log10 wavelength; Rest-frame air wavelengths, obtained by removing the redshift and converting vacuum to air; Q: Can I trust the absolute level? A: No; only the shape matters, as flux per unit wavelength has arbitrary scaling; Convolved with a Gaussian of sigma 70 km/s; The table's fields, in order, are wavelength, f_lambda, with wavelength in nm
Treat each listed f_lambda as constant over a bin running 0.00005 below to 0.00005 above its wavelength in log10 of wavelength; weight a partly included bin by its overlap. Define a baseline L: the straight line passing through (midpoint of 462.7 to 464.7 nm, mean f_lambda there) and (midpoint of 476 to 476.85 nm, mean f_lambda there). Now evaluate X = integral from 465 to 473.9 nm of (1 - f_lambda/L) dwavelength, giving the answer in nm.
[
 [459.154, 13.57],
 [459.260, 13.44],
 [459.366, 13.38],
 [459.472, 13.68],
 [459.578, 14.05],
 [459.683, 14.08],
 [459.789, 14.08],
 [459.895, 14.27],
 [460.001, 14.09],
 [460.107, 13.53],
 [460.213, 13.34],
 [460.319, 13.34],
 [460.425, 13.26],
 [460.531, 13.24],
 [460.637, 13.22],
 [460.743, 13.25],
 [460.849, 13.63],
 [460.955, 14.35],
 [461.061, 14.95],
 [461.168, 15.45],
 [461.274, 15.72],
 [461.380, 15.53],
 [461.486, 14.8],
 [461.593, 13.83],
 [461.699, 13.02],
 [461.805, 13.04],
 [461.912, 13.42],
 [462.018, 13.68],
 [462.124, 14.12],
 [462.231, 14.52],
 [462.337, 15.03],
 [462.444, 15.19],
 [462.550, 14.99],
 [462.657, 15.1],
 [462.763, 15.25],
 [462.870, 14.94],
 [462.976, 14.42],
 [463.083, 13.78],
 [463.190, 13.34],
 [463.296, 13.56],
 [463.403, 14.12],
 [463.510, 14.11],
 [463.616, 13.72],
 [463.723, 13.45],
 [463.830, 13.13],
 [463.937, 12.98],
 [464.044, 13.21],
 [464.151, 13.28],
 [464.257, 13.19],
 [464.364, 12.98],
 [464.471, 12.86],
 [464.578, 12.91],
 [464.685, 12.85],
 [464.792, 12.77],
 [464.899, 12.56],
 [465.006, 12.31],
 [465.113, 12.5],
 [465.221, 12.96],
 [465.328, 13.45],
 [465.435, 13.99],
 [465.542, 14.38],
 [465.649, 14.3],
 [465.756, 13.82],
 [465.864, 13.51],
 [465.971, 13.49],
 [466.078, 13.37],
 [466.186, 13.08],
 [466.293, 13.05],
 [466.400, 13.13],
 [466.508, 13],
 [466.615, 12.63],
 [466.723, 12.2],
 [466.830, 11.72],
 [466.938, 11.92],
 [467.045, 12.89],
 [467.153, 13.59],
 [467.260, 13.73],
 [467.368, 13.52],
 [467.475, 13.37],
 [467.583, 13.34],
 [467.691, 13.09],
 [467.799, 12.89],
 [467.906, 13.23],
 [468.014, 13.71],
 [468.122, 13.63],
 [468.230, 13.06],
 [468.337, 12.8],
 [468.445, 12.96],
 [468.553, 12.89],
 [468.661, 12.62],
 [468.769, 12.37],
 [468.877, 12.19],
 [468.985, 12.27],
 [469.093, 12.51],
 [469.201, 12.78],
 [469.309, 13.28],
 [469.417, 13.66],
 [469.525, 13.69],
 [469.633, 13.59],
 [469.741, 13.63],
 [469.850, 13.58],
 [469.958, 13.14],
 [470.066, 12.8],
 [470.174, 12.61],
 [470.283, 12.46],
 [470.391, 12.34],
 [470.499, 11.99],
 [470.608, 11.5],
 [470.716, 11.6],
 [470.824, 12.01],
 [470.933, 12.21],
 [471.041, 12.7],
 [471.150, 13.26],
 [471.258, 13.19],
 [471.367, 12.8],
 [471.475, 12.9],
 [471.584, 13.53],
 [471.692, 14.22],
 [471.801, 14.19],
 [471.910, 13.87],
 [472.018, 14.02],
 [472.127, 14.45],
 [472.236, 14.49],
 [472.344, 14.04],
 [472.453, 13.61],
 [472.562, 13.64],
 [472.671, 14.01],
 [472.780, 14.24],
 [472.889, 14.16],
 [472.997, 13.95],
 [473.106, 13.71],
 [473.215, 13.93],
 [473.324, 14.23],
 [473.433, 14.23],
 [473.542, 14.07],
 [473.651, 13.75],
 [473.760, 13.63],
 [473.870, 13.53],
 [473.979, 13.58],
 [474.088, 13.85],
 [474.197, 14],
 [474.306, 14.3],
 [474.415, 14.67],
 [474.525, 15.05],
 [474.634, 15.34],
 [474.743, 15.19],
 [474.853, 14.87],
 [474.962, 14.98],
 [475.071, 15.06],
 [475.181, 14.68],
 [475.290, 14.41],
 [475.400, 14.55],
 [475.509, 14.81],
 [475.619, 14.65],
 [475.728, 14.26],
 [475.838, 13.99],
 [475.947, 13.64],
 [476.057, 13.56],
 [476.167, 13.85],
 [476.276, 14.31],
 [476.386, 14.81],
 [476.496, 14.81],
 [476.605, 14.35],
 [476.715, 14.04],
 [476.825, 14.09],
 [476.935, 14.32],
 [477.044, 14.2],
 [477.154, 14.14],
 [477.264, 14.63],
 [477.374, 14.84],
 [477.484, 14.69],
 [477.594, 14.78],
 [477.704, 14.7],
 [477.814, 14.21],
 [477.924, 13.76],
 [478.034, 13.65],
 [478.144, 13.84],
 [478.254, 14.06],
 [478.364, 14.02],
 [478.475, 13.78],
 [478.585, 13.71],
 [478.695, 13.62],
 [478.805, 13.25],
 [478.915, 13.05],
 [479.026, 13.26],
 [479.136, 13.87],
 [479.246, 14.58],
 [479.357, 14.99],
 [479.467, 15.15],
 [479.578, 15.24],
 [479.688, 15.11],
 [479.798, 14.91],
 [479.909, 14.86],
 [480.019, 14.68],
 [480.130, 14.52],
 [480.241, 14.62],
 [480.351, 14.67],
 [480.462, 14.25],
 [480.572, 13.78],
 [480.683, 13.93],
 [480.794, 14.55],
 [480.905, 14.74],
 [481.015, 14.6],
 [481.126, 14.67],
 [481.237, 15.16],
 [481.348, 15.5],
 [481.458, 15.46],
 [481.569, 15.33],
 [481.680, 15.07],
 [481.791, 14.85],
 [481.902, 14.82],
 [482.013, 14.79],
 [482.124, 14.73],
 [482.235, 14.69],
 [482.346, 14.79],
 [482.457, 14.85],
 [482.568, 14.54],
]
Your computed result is 0.413 nm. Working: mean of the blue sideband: 13.6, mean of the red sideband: 14.2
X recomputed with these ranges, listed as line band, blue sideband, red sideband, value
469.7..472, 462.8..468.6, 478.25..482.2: 0.14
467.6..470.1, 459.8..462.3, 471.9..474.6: 0.17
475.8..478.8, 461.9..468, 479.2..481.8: 0.08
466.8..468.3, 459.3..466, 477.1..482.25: 0.09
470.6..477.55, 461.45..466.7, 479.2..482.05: 0.15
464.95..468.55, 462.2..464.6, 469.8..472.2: 0.09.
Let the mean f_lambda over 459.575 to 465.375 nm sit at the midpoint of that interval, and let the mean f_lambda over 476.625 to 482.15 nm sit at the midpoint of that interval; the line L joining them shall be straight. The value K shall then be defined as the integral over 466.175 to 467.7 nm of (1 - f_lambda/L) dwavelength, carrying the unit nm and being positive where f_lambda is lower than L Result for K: 0.11 nm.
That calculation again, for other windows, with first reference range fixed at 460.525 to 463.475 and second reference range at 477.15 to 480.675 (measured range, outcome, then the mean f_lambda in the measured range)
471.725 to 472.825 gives 0.02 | 14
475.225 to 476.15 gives 0.00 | 14.2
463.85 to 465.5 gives 0.15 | 13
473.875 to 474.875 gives -0.01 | 14.5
